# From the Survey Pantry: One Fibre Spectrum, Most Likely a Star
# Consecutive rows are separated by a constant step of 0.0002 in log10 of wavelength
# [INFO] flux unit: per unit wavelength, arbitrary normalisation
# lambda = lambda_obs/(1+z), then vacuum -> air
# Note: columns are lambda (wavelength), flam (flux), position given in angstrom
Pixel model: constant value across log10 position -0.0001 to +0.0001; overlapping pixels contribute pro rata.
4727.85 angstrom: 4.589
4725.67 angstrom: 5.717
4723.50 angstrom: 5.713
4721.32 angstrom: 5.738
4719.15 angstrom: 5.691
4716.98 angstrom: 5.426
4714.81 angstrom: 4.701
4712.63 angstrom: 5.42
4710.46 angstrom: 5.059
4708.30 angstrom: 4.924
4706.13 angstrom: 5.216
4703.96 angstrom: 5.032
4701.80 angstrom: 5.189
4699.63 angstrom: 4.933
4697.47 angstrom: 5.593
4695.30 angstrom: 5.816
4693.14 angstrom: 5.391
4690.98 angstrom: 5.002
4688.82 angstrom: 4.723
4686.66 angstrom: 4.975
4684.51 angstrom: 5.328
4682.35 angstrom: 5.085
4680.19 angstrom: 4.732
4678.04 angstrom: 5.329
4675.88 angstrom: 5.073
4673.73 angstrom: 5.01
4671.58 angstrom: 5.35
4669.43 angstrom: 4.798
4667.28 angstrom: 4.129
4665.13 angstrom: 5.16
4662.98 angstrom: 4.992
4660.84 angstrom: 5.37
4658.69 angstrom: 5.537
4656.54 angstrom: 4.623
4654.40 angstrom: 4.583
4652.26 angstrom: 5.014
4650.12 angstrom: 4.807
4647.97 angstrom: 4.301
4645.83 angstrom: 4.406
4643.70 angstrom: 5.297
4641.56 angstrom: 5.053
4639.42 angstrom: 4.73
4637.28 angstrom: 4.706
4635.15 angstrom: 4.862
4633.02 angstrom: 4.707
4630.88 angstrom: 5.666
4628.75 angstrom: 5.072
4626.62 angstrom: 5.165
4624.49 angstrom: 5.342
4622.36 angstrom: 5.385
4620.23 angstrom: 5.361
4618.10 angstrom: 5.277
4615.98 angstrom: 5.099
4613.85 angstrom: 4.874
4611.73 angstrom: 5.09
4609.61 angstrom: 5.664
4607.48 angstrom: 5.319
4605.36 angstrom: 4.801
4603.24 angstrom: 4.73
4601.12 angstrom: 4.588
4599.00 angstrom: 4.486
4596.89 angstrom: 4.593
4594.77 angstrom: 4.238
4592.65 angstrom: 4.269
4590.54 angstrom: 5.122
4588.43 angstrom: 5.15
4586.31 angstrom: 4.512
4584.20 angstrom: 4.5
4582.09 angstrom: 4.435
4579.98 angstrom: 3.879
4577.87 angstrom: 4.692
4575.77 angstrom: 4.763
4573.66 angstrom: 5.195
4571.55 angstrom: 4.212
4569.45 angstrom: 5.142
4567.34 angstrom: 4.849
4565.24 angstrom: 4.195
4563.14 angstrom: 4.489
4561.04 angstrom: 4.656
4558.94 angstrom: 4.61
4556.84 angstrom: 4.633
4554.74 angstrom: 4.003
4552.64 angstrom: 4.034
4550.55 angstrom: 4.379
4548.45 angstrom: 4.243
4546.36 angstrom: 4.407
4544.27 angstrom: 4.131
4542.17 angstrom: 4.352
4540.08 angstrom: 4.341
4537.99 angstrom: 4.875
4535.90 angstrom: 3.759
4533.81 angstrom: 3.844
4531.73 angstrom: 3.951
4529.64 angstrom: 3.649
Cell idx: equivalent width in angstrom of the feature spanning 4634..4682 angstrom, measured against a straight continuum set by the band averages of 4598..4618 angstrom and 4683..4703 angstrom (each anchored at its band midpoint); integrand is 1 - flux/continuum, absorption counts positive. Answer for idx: 2.0 angstrom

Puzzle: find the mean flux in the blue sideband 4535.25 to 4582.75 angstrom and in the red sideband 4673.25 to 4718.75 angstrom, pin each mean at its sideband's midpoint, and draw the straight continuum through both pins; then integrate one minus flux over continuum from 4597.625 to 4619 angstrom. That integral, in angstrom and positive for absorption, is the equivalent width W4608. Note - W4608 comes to -1.3 angstrom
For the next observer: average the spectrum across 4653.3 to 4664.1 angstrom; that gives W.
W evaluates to 5.02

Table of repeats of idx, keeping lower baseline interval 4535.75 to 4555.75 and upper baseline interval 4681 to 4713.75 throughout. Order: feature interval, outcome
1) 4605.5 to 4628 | -2.6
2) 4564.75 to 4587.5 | -0.7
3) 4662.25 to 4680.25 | 0.2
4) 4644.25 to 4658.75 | 0.5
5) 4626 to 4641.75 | -0.6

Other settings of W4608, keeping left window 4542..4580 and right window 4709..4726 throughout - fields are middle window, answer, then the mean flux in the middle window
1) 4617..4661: -0.5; 5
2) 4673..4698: 0.3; 5.16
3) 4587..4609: -0.2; 4.74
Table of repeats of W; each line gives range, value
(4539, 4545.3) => 4.27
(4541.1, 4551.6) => 4.3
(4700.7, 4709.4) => 5.09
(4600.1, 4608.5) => 4.86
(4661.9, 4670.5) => 4.77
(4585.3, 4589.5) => 4.83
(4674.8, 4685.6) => 5.11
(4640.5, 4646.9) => 4.92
